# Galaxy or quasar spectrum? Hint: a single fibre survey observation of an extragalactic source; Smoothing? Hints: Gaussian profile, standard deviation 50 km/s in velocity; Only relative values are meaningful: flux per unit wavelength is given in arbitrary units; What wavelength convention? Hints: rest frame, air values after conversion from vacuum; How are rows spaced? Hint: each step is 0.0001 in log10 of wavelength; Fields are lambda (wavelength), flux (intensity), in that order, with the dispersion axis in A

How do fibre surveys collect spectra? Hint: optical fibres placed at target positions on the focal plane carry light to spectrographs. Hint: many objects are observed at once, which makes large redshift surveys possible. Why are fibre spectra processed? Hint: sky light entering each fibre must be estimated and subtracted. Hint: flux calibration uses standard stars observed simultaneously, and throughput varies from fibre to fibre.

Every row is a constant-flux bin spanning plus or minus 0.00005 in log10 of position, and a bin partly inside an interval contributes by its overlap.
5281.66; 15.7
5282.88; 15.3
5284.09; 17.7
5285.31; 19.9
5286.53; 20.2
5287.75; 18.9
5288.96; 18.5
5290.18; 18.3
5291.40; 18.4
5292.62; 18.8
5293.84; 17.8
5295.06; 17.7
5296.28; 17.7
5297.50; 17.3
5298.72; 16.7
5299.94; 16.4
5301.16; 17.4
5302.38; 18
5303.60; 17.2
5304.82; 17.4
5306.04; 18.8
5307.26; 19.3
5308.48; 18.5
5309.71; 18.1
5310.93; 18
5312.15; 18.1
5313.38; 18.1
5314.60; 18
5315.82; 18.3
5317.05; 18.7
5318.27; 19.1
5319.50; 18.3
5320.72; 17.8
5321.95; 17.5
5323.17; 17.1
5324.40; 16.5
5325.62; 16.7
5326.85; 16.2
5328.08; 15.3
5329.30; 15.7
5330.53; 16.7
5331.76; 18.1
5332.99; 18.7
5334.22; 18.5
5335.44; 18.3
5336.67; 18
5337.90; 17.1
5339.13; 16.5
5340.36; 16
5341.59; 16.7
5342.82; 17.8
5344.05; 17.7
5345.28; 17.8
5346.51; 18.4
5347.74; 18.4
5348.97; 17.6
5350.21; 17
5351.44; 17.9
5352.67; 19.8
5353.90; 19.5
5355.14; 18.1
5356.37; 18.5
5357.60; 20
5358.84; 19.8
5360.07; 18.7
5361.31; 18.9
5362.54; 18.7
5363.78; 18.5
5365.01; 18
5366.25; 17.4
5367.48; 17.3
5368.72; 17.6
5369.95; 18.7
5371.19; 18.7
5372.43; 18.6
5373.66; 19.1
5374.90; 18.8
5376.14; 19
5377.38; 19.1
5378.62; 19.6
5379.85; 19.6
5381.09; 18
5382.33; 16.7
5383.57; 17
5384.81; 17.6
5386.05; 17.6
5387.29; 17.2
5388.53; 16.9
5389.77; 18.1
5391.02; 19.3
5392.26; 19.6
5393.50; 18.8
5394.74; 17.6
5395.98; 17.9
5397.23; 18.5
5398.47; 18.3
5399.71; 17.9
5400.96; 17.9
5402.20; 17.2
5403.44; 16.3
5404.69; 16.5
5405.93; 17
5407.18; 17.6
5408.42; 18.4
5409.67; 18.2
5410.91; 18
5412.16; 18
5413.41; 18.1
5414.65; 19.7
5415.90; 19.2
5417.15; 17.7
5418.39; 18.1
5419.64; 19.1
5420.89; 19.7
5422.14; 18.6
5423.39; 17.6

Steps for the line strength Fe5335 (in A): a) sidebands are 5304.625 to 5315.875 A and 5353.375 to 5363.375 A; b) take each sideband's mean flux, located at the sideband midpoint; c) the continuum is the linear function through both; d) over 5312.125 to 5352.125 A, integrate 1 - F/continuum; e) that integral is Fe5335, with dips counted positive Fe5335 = 2.3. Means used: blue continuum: 18.3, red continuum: 19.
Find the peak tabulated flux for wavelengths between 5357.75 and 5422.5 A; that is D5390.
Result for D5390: 19.8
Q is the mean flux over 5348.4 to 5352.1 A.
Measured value 17.5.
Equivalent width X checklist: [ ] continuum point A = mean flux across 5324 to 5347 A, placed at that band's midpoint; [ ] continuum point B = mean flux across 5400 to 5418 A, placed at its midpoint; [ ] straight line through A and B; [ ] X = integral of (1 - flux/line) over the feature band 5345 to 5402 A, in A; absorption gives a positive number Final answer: -2.6 A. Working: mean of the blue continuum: 17.2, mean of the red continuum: 17.8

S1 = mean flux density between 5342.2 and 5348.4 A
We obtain 18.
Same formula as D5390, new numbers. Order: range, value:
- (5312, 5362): 20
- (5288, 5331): 19.3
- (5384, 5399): 19.6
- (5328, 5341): 18.7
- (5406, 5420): 19.7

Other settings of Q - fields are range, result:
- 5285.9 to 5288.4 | 19.5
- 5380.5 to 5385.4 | 17.3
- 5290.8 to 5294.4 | 18.3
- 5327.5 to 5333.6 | 16.9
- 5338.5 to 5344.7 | 16.9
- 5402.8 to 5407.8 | 16.9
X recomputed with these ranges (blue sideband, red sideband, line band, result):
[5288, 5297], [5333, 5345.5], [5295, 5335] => 0.5 A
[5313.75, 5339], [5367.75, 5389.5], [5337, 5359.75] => -0.3 A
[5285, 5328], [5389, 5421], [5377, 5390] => 0.1 A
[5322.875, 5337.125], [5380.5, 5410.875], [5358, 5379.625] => -1.4 A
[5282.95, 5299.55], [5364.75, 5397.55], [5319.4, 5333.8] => 0.9 A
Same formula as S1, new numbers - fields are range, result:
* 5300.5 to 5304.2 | 17.5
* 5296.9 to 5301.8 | 17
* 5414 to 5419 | 18.7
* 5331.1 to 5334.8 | 18.4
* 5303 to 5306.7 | 17.8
